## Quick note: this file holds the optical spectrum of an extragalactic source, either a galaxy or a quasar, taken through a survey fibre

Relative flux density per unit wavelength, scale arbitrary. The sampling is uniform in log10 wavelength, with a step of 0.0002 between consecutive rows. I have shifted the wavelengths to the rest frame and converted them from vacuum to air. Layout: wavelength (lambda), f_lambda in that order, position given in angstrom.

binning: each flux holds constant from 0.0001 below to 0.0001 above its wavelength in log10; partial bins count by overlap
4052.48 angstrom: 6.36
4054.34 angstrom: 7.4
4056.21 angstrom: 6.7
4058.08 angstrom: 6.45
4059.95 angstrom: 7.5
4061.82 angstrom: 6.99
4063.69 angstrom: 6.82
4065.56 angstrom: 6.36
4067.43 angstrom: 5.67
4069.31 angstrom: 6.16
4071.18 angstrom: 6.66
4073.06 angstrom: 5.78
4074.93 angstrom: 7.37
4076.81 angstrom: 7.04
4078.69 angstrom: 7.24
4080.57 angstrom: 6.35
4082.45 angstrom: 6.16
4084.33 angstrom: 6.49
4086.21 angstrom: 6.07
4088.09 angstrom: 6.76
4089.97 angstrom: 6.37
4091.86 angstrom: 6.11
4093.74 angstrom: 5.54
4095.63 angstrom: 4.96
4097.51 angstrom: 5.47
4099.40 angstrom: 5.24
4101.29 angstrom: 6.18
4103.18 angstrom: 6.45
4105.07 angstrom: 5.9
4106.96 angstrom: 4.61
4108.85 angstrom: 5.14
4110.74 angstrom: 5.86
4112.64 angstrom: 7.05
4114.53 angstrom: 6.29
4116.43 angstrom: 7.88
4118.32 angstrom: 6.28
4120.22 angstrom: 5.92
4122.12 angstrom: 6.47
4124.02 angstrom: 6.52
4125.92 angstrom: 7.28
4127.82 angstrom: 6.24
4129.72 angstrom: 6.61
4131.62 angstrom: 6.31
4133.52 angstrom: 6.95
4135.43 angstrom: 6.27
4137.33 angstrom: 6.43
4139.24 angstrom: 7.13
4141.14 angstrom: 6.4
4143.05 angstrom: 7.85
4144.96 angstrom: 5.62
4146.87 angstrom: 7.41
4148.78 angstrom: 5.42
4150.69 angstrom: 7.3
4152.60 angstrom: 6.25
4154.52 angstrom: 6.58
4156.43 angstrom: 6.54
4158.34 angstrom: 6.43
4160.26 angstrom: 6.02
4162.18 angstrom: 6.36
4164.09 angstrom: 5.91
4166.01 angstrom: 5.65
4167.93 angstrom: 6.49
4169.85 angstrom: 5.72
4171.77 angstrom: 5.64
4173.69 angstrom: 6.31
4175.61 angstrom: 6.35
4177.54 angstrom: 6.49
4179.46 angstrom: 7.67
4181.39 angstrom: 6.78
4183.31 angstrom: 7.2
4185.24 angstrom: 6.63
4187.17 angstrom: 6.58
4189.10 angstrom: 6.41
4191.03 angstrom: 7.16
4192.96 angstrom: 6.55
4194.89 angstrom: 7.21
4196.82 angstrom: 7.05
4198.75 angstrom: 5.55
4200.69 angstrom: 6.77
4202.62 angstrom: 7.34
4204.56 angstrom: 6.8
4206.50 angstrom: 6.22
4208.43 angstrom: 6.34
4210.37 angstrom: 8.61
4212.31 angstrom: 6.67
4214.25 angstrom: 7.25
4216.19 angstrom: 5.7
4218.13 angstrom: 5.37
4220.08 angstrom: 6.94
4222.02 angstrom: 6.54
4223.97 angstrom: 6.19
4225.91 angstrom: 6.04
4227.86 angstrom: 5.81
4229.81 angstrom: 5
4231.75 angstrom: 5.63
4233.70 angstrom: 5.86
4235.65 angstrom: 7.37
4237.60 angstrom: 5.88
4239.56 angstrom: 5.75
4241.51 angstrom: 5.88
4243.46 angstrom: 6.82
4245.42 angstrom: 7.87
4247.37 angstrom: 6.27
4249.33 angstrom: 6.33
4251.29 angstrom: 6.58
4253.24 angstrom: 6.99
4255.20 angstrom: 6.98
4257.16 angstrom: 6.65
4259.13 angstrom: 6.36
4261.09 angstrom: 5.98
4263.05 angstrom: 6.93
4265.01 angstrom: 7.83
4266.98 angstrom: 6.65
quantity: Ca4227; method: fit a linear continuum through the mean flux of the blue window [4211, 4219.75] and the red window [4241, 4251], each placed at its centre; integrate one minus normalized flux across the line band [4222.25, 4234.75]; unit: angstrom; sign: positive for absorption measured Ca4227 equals 1.3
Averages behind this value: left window 6.39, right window 6.66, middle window 5.81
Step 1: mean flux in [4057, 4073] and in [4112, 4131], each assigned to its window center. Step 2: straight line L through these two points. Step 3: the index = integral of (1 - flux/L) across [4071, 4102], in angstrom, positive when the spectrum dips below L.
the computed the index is 1.7 angstrom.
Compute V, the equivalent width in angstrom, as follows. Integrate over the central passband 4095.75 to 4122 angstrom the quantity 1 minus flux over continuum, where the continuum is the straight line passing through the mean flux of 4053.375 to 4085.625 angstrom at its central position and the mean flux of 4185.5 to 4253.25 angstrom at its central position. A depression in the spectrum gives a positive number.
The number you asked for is 2.4 angstrom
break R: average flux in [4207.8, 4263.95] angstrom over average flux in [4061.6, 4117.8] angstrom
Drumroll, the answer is 1.03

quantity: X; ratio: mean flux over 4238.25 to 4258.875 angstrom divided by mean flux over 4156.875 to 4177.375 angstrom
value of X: 1.1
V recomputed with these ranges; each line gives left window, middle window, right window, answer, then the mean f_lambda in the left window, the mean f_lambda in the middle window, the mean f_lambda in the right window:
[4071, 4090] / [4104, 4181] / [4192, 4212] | 3.7 angstrom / 6.58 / 6.39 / 6.84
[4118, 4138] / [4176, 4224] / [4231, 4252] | -2.2 angstrom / 6.49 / 6.73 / 6.39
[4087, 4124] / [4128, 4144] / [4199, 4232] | -1.5 angstrom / 6.04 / 6.72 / 6.42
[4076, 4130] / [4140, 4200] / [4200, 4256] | -1.4 angstrom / 6.22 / 6.5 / 6.47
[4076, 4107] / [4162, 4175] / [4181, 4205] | 1.2 angstrom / 6.09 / 6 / 6.77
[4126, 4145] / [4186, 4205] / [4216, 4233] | -1.8 angstrom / 6.66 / 6.74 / 5.92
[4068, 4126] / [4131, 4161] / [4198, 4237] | -1.3 angstrom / 6.23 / 6.56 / 6.4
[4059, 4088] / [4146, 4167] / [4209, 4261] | 0.5 angstrom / 6.58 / 6.35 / 6.43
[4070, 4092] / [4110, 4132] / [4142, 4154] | 0.1 angstrom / 6.54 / 6.57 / 6.63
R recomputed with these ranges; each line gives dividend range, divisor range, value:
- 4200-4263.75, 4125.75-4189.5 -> 1.00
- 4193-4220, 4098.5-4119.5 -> 1.10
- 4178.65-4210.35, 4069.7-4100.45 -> 1.10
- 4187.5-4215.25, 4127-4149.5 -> 1.04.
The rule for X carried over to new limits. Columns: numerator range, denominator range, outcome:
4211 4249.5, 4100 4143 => 0.98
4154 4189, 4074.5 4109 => 1.05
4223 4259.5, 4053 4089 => 0.96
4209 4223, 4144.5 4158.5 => 1.04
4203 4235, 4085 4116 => 1.07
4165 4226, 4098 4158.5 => 1.03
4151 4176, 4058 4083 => 0.94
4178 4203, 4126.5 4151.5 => 1.03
